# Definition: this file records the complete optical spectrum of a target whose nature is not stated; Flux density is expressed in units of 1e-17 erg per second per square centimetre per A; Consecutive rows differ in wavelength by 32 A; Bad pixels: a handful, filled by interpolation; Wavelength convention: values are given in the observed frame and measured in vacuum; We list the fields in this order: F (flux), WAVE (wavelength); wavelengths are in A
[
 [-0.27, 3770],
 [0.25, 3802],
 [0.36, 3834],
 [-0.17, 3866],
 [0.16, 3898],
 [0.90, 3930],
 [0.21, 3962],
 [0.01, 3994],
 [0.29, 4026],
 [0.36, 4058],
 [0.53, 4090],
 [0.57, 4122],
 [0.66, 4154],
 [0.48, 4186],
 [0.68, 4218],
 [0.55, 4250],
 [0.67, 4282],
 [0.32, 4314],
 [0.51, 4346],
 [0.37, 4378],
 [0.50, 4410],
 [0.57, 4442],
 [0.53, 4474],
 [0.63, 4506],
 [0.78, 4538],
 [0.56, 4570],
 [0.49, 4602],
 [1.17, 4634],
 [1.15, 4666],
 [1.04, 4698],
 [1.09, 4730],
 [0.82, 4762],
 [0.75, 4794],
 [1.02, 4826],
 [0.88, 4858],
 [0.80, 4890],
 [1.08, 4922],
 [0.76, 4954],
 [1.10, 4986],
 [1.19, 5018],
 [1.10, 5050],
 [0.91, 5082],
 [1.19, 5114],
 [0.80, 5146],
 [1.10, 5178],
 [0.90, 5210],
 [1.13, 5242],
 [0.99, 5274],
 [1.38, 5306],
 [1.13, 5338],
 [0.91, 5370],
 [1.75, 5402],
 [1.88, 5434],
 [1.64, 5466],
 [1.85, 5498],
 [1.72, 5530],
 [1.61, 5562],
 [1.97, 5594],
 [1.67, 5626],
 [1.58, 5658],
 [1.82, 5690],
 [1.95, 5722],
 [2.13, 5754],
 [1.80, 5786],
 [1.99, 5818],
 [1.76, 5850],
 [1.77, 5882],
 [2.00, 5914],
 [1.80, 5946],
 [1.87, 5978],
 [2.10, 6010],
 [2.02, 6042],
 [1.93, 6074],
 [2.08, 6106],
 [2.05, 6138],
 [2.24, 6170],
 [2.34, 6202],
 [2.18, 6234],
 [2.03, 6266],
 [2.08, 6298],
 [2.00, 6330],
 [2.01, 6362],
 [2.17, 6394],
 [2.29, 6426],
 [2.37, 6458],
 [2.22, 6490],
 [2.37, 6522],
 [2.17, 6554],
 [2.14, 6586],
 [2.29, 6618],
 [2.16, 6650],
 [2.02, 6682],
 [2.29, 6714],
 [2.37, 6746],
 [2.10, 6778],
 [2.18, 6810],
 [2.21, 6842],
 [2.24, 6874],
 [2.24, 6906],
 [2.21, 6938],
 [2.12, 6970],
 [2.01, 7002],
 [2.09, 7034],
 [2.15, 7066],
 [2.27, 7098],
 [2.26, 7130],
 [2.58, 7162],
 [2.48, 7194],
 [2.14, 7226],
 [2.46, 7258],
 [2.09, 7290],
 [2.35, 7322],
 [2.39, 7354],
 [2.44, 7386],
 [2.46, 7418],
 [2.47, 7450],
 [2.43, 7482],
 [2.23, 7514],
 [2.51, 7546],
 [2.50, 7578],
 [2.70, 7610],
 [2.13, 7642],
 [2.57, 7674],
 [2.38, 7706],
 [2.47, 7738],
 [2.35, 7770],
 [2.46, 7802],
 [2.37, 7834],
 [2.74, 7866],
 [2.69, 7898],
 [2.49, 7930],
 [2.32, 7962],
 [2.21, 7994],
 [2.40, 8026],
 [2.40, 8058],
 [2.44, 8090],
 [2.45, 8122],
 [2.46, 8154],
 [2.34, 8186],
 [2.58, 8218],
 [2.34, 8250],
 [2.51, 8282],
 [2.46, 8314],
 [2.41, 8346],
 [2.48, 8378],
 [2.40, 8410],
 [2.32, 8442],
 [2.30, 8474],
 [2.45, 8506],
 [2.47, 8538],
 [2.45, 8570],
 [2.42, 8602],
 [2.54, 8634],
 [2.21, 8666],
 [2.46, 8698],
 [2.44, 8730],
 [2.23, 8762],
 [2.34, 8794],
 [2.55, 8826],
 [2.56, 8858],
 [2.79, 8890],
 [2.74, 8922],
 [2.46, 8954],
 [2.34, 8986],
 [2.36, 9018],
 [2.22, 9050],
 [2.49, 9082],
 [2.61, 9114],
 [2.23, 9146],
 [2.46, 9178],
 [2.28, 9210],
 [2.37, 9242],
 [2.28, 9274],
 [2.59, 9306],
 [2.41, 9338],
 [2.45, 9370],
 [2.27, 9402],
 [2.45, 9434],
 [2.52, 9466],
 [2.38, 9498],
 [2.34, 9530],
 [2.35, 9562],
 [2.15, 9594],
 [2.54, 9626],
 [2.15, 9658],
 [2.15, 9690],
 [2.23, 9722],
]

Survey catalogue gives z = 0.35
